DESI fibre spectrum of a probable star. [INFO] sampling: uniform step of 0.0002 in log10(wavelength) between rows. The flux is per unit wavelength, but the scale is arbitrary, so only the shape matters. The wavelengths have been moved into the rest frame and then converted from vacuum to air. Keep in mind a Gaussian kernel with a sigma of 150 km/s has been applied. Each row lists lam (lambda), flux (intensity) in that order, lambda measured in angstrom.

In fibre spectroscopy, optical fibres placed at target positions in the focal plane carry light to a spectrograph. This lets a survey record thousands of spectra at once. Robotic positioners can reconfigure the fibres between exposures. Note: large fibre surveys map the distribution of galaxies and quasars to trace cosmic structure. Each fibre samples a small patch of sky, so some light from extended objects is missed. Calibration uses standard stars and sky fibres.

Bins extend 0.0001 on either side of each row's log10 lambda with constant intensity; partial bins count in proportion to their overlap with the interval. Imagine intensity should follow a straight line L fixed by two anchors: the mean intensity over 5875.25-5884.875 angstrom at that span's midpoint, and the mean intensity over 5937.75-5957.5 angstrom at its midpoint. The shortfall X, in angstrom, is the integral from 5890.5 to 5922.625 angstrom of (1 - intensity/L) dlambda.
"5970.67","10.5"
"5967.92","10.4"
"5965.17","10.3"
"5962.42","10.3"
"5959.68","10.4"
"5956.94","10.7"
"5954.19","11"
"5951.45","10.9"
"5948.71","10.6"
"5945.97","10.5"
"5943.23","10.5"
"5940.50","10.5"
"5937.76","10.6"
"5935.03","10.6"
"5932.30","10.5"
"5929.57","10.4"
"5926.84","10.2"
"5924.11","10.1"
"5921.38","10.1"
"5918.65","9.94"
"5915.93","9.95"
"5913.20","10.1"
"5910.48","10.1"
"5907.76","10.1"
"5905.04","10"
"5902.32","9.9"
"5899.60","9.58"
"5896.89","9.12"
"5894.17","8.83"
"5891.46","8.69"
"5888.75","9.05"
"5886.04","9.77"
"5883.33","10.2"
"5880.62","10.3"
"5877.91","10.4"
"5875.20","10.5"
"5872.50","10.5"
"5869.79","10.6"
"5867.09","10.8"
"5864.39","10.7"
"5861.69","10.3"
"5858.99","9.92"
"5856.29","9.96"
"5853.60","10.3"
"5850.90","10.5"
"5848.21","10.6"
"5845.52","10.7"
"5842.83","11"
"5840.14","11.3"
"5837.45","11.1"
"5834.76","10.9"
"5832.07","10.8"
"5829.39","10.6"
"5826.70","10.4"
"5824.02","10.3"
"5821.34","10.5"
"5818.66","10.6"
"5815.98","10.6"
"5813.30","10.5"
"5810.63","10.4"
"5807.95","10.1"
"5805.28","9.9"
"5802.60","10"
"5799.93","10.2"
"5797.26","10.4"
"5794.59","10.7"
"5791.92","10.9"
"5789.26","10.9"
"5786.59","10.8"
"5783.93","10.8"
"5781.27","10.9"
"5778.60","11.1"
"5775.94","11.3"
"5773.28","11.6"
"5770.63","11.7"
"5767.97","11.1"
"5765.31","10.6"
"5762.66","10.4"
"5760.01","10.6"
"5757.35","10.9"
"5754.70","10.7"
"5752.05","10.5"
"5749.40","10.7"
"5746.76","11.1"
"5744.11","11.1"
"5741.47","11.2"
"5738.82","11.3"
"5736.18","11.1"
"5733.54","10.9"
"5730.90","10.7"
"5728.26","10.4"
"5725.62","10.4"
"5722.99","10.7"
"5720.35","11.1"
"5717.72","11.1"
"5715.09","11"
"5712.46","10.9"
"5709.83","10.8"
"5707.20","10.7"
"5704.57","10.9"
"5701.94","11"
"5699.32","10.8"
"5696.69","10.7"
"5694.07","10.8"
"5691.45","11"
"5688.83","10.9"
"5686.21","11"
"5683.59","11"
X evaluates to 2.3 angstrom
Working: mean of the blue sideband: 10.3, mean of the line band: 9.71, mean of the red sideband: 10.7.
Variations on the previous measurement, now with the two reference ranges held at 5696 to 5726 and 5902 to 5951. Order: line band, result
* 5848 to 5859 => 0.2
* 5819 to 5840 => -0.3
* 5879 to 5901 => 2.0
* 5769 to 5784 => -0.8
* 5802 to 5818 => 0.5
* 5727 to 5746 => -0.3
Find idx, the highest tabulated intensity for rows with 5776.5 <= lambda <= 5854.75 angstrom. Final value 11.3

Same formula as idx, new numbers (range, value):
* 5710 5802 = 11.7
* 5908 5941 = 10.6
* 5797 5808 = 10.4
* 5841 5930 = 11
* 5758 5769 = 11.1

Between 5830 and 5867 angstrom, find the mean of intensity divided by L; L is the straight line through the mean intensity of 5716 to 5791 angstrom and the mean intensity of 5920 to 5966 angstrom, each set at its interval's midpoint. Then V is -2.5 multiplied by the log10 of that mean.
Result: 0.01 mag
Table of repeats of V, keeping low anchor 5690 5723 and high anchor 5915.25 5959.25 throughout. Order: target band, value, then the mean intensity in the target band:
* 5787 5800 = 0.01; 10.7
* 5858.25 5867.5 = 0.02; 10.4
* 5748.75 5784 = -0.02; 10.9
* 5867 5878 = 0.00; 10.5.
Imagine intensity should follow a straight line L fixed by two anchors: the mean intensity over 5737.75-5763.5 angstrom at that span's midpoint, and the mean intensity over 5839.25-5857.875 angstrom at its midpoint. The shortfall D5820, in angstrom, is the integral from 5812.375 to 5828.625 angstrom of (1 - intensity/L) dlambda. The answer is 0.3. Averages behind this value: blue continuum 10.9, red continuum 10.6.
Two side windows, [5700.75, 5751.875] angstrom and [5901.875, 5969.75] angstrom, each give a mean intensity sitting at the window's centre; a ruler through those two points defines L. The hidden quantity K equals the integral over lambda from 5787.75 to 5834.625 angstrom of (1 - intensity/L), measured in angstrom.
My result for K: 0.9 angstrom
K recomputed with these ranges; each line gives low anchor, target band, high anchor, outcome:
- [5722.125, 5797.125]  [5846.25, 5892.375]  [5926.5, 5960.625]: 2.18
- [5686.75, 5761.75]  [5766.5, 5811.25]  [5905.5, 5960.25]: -0.19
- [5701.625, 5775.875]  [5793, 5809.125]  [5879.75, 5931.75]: 0.42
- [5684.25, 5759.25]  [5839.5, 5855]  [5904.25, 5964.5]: -0.19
